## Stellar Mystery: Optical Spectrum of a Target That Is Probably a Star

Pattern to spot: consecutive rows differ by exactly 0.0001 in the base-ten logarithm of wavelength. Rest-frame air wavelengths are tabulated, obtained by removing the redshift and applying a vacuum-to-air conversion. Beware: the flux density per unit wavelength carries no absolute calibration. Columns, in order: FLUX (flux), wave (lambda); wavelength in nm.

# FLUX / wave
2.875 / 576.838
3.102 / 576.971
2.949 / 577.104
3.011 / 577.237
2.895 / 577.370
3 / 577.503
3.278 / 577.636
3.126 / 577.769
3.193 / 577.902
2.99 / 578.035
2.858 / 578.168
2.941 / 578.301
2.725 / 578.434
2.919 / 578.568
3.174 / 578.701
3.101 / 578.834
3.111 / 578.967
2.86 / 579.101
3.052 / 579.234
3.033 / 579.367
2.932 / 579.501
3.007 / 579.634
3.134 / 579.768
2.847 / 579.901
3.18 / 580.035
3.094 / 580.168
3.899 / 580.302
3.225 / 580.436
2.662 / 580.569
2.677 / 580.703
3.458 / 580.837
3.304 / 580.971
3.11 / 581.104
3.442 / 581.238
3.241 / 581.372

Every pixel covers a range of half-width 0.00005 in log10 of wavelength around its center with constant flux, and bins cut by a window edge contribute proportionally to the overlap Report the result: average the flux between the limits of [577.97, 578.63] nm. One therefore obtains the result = 2.88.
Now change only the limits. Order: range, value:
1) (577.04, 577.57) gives 2.96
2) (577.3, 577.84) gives 3.08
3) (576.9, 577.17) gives 3.02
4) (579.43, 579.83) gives 3.02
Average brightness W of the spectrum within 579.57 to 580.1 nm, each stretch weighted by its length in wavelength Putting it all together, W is 3.04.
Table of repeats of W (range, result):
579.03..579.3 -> 2.95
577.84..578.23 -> 3.01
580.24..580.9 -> 3.18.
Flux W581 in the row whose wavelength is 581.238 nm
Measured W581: 3.442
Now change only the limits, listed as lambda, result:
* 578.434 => 2.725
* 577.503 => 3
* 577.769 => 3.126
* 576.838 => 2.875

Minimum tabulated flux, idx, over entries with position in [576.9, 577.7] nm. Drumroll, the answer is 2.895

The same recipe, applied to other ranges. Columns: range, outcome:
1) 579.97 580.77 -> 2.662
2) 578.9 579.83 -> 2.86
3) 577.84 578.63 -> 2.725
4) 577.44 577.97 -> 3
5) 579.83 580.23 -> 2.847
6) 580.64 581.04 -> 2.677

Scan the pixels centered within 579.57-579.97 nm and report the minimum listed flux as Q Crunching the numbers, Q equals 2.847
